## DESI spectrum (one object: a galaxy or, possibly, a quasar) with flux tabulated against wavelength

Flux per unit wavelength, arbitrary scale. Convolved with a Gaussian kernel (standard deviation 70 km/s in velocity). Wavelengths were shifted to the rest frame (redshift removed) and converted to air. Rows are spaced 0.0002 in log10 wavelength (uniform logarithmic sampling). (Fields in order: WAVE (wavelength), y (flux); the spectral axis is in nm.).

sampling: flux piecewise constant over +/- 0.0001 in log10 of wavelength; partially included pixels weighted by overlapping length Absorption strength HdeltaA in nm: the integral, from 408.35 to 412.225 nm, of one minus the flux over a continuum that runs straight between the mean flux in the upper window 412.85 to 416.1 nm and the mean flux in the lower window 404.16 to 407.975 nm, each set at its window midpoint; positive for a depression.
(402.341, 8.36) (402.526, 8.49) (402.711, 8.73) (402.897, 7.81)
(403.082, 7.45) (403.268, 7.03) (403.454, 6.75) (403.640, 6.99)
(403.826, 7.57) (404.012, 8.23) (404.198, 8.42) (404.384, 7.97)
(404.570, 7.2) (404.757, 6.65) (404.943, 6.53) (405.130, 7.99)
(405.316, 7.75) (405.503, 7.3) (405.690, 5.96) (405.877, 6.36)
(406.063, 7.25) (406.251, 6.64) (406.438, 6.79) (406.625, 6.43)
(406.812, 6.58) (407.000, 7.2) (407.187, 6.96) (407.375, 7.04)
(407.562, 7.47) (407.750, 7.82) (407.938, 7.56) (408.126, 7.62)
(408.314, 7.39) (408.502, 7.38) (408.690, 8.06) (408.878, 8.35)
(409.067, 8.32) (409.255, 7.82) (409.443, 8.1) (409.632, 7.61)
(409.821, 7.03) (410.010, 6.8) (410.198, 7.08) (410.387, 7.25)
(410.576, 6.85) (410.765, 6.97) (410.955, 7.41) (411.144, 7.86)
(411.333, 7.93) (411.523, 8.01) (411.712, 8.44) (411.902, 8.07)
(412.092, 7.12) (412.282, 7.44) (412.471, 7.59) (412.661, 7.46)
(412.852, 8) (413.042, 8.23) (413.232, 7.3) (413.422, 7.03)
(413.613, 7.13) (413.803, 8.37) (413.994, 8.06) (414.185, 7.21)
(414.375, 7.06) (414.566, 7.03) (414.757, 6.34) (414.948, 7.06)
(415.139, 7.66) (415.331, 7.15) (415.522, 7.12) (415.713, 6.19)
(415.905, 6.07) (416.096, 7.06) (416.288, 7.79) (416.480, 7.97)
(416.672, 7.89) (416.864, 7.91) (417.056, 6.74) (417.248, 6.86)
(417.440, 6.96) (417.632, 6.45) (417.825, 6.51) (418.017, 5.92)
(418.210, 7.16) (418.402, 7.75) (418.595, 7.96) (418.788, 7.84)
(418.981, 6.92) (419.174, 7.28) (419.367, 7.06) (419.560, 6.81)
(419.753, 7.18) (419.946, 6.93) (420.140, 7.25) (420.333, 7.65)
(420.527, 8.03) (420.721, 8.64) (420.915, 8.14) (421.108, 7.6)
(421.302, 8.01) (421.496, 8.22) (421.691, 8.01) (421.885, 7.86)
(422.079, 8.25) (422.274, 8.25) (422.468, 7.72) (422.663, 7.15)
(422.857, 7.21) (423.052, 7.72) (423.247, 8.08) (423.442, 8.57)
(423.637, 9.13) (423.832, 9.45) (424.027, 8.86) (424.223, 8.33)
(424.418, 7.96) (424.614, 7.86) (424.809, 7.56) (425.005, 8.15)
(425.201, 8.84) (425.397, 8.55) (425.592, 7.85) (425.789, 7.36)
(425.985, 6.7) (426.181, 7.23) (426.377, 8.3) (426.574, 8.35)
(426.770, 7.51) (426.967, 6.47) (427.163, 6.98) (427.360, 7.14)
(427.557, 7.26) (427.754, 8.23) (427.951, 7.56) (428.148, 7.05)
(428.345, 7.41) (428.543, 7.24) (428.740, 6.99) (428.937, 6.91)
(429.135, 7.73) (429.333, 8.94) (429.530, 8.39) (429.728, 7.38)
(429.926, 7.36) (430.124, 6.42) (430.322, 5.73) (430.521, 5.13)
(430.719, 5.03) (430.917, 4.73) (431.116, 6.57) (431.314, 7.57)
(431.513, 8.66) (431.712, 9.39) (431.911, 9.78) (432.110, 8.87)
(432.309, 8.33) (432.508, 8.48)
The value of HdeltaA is -0.25 nm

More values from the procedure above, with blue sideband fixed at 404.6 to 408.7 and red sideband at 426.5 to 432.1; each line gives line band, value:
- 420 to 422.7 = -0.25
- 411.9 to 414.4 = -0.14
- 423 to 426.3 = -0.40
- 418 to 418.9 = -0.03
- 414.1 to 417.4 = 0.03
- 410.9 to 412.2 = -0.13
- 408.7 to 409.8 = -0.13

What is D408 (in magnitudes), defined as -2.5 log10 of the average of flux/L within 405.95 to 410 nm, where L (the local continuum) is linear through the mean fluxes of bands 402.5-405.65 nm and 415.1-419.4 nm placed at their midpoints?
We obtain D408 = 0.00 mag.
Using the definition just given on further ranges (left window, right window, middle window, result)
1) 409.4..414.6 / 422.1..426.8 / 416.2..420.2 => 0.08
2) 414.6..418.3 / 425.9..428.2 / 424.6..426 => -0.08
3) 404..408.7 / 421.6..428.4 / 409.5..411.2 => 0.02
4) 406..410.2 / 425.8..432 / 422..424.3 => -0.13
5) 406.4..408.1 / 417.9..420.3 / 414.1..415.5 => 0.01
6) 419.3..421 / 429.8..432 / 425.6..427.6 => -0.03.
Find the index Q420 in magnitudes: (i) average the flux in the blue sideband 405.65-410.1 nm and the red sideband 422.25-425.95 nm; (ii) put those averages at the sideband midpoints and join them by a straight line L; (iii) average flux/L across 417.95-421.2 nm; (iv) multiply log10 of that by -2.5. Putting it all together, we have 0.06 mag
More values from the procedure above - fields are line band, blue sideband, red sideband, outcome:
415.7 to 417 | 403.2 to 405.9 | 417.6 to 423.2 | 0.020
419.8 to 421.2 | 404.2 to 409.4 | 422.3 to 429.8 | -0.011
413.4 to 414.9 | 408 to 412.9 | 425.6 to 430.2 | 0.043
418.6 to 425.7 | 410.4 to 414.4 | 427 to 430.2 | -0.059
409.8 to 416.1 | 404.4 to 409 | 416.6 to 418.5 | -0.038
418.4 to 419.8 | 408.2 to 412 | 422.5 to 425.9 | 0.089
